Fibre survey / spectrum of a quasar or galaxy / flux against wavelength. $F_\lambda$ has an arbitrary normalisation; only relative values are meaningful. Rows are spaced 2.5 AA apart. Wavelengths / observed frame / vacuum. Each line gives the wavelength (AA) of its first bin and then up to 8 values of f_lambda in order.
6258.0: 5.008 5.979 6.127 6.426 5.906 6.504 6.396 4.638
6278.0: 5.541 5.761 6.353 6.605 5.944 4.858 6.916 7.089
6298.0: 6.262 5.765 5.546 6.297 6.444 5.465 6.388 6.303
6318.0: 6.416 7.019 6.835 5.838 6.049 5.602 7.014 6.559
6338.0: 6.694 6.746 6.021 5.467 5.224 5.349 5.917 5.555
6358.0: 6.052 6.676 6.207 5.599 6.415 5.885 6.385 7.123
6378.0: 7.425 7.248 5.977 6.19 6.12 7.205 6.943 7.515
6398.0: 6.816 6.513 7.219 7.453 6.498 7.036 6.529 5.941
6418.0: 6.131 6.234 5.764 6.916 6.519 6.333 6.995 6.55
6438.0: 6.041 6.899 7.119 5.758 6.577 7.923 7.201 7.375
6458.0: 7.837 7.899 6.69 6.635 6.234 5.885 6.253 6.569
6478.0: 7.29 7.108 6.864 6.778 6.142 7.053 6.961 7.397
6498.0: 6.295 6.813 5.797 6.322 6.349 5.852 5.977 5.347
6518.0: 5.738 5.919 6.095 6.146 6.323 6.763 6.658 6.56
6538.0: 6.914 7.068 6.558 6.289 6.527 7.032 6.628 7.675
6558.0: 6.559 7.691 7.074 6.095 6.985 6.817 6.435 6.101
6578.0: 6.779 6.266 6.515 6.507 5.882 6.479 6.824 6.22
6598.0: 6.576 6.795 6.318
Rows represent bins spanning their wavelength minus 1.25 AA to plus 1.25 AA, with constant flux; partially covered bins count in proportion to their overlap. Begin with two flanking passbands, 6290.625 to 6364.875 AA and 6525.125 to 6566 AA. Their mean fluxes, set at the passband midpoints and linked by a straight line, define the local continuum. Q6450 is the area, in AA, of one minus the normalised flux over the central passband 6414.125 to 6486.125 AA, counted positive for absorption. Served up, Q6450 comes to -2.15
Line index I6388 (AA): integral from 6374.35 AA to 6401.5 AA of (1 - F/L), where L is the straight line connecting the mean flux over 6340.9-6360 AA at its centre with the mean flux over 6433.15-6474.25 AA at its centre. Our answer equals -3.1 AA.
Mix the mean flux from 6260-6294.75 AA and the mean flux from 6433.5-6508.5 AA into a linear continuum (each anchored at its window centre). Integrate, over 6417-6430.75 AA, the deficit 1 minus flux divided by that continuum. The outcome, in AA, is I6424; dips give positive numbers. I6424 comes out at 0.5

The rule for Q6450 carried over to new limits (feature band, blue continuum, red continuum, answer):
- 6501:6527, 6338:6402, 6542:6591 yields 2.3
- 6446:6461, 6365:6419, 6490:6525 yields -2.1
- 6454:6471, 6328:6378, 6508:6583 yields -1.7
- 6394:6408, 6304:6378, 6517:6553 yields -1.7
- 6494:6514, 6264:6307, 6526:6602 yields 0.5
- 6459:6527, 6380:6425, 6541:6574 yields 2.7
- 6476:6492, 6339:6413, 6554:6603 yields -0.8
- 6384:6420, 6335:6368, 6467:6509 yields -2.8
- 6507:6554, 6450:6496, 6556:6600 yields 2.7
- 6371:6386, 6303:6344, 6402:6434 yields -0.5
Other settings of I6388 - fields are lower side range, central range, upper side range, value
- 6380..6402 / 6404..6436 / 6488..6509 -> 0.7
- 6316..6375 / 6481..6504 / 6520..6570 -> -0.5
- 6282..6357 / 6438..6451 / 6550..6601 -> -0.6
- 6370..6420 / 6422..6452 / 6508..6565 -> 0.1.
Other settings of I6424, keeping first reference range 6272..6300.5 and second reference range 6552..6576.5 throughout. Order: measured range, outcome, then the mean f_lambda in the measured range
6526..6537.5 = 0.3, 6.57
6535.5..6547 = 0.1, 6.69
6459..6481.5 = -0.7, 6.74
